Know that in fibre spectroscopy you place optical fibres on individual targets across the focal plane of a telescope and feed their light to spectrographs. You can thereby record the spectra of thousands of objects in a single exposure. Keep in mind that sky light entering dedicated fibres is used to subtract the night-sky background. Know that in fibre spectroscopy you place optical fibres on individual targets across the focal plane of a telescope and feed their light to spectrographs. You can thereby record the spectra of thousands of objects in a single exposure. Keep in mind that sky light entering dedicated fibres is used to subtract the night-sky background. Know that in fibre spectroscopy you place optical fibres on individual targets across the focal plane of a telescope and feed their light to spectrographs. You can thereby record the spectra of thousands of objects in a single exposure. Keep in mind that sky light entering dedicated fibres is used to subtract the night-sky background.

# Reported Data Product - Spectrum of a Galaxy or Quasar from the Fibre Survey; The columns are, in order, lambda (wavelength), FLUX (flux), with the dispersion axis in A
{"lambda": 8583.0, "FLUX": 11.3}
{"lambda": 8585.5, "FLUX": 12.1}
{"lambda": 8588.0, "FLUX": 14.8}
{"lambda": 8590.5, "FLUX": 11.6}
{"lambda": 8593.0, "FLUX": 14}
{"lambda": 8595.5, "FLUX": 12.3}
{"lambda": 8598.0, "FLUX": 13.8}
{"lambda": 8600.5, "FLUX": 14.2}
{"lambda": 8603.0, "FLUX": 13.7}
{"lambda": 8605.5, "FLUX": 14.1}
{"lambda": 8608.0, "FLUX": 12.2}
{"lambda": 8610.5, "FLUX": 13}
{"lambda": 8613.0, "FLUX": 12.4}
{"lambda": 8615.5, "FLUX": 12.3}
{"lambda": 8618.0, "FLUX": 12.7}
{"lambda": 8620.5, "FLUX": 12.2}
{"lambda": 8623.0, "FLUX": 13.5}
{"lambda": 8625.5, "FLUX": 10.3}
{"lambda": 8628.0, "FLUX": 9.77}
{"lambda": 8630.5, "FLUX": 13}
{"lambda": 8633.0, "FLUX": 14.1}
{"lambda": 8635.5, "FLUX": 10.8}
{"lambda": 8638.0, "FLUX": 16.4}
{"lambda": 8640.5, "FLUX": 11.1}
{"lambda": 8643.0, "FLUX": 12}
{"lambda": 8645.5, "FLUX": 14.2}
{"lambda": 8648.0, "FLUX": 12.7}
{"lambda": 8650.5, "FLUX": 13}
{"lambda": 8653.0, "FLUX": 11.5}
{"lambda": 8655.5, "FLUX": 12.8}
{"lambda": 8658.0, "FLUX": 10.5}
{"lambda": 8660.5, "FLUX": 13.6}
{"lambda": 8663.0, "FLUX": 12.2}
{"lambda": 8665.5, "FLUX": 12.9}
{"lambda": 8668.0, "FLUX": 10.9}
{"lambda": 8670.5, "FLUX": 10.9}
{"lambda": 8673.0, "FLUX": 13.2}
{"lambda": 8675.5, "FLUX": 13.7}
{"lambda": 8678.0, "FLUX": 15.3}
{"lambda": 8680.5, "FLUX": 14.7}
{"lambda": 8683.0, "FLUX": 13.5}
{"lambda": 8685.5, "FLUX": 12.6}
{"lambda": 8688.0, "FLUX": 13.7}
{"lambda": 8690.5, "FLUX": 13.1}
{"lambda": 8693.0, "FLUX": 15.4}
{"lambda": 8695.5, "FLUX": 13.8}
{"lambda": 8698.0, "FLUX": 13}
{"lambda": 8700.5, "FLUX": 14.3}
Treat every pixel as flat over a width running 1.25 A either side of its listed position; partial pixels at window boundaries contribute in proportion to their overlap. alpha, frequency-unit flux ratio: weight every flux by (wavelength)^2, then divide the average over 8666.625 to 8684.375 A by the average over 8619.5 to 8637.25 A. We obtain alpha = 1.10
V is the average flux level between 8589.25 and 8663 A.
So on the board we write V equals 12.7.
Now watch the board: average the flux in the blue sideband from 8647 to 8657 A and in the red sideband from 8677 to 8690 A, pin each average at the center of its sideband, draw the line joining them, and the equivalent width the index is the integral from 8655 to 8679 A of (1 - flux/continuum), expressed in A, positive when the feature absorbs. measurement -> 1.0 A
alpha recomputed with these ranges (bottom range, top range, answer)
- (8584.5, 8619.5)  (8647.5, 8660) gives 0.94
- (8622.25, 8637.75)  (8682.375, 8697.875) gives 1.14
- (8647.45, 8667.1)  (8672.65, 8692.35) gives 1.12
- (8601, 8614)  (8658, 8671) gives 0.93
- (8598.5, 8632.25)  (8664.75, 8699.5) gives 1.07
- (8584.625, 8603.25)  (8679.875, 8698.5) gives 1.05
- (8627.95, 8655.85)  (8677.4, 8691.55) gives 1.09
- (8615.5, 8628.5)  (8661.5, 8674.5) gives 1.03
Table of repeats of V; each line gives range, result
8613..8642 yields 12.4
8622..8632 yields 11.7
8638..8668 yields 12.5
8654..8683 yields 12.8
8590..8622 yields 13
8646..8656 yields 12.6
